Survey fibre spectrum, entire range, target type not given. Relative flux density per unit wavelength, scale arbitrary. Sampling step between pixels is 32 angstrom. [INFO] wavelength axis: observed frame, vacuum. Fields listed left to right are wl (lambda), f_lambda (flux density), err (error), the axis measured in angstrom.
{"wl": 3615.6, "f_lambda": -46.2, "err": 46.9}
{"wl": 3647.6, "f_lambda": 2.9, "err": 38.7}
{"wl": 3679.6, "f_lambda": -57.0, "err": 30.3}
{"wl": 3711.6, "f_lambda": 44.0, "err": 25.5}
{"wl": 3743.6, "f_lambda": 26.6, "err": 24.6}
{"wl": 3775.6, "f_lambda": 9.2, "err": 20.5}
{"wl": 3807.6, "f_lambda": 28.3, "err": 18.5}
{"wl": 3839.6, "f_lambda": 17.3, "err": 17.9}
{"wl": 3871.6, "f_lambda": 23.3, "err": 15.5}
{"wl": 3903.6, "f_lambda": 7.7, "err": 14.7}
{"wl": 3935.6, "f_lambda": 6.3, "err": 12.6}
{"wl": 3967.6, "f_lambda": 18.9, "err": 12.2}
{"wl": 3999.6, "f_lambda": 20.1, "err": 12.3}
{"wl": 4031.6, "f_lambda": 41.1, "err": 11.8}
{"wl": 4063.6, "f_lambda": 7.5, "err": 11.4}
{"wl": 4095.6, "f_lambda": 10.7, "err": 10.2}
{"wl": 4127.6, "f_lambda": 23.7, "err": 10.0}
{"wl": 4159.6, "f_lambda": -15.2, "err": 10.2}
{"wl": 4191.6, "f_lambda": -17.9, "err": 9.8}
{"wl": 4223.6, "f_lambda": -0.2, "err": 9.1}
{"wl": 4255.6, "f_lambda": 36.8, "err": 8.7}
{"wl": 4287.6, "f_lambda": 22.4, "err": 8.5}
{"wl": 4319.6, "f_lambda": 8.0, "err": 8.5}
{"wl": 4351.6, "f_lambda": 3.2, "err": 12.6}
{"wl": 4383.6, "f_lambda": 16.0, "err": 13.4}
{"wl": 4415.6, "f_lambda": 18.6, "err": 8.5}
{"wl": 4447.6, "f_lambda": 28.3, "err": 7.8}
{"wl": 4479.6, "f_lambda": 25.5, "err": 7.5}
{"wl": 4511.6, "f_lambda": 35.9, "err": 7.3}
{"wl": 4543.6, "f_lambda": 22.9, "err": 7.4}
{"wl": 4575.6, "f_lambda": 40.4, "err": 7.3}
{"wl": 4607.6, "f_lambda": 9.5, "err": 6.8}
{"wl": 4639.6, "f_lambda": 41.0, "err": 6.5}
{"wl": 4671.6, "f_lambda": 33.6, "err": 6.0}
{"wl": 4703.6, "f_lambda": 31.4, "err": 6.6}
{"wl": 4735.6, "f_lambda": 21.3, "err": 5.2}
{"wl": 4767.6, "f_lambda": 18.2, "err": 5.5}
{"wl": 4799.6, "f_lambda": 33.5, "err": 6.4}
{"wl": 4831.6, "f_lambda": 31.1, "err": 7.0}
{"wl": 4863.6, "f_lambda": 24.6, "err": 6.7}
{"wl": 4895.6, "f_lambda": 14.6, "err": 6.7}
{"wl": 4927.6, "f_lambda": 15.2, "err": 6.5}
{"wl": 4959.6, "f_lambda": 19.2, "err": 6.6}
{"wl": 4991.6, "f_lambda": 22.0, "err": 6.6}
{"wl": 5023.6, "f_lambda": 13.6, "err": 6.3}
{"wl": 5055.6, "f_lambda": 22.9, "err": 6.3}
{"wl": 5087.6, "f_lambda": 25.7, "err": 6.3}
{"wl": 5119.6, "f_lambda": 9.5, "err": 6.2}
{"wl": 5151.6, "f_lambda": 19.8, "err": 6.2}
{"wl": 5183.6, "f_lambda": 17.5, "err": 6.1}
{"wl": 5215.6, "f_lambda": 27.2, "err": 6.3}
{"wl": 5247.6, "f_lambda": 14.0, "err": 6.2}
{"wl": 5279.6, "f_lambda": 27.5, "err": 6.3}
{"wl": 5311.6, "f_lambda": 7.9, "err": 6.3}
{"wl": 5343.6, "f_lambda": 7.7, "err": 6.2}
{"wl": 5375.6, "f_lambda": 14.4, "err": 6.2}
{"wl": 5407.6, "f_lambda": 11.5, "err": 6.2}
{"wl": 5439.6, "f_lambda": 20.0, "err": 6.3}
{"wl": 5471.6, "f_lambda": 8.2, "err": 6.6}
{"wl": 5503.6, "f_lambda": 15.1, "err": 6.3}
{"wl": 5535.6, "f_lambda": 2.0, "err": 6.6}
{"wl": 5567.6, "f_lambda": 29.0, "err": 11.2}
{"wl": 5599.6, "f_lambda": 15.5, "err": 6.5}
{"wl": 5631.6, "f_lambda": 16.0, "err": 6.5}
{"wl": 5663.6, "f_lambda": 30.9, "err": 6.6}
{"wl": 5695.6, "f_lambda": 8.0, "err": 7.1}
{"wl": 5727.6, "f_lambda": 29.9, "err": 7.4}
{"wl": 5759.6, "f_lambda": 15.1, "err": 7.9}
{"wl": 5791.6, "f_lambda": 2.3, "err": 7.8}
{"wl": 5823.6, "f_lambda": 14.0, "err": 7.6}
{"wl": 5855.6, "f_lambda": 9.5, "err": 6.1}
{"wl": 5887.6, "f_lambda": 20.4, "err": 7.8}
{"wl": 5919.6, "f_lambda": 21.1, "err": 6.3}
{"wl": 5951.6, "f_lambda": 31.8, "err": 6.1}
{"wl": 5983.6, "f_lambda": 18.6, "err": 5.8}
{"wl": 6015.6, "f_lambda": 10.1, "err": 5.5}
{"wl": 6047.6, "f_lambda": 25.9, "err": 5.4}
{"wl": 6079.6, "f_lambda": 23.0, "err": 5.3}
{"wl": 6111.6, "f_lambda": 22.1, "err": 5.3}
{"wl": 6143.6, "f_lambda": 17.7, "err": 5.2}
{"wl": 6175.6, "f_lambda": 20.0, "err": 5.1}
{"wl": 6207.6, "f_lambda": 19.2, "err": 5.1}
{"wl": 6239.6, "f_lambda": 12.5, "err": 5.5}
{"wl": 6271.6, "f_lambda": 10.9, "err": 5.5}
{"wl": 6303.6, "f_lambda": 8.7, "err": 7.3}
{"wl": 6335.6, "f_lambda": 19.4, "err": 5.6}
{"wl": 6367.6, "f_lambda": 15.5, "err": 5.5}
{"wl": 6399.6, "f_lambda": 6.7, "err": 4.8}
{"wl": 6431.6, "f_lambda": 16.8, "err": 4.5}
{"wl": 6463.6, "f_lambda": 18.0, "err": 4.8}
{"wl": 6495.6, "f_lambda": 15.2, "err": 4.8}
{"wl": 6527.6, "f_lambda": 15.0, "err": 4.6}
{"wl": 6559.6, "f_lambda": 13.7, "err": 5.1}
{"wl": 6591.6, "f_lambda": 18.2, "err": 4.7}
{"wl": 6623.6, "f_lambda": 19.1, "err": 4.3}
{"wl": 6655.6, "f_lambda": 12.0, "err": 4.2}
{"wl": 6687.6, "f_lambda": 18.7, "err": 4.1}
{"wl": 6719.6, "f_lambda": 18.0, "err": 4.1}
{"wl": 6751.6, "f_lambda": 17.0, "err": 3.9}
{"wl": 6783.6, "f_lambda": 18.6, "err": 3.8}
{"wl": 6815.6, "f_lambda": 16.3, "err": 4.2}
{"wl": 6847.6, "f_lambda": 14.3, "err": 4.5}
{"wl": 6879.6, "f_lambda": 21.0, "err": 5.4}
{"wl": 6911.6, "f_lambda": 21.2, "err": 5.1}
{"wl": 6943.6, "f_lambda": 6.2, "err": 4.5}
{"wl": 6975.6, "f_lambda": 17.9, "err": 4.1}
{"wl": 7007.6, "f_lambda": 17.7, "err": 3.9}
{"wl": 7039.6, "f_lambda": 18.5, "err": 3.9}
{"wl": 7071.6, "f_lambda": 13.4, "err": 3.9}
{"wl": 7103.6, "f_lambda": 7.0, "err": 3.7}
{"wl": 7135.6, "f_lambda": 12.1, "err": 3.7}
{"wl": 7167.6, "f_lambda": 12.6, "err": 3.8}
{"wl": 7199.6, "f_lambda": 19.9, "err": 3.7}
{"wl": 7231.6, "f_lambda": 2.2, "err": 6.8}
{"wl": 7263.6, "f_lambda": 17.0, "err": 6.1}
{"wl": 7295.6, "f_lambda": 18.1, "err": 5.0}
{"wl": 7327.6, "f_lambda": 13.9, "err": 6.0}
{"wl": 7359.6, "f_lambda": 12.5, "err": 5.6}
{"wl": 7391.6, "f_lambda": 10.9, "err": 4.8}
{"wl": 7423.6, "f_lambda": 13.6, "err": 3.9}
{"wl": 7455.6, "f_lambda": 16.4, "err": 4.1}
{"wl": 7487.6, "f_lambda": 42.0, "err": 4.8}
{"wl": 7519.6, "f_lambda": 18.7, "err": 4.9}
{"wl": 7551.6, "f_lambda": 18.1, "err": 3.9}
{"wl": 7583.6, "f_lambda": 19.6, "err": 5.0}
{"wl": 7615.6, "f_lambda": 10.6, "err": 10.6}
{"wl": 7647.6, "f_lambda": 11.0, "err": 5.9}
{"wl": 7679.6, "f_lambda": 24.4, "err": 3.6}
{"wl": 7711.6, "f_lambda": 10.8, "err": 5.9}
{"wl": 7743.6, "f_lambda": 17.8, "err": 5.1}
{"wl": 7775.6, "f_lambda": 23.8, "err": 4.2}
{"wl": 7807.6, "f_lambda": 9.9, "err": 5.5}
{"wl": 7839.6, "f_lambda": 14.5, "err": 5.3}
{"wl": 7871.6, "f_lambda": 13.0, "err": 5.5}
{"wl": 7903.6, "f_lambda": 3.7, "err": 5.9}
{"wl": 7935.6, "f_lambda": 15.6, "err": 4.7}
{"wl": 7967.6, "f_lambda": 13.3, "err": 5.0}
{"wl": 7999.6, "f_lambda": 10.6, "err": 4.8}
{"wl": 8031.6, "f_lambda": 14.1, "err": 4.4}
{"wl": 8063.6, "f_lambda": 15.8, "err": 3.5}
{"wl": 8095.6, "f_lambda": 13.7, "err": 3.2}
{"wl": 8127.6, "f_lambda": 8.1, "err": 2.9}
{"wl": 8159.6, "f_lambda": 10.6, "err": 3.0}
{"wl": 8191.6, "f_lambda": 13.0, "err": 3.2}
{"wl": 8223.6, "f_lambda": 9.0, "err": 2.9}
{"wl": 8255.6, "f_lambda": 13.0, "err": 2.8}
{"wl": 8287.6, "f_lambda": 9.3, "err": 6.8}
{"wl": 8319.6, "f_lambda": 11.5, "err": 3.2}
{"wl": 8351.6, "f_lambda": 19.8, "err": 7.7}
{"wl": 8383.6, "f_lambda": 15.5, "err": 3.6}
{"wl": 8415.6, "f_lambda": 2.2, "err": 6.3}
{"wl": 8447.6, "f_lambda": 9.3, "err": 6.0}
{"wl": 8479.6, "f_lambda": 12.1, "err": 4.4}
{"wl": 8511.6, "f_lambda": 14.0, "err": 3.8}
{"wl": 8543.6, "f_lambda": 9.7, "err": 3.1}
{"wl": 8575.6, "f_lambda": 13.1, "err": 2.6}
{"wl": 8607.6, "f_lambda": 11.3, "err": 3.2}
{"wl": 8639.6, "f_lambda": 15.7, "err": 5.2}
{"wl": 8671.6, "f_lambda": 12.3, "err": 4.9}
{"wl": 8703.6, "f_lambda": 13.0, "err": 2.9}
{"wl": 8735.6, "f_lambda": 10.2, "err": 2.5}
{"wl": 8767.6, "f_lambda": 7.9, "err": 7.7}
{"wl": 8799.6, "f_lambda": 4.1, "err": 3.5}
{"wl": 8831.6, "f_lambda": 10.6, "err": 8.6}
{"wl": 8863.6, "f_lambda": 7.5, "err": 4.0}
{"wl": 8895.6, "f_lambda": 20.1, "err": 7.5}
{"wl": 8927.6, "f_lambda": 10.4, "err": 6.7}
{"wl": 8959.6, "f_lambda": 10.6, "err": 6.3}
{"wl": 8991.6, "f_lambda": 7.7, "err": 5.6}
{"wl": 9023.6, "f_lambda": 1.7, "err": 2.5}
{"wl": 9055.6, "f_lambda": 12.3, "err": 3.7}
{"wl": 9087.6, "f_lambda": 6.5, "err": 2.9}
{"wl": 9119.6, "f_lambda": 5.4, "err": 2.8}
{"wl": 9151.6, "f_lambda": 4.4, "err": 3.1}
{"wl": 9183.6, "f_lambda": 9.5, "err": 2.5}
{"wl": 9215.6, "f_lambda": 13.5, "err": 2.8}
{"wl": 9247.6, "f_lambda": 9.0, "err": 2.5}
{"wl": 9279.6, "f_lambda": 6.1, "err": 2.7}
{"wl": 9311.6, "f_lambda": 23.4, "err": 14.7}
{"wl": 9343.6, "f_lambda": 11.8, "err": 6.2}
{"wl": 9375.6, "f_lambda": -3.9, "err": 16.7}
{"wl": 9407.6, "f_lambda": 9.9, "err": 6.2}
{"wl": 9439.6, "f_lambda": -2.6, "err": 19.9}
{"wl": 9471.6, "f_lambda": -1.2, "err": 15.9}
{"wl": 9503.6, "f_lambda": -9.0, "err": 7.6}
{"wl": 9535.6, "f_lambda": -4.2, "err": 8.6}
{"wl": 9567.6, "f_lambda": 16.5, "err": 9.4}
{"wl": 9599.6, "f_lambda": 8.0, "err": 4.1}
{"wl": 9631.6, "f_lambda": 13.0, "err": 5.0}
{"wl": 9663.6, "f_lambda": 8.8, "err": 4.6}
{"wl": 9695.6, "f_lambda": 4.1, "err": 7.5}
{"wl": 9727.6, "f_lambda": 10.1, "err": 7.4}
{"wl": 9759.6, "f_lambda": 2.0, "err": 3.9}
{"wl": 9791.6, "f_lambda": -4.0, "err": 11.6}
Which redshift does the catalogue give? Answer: 0.14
